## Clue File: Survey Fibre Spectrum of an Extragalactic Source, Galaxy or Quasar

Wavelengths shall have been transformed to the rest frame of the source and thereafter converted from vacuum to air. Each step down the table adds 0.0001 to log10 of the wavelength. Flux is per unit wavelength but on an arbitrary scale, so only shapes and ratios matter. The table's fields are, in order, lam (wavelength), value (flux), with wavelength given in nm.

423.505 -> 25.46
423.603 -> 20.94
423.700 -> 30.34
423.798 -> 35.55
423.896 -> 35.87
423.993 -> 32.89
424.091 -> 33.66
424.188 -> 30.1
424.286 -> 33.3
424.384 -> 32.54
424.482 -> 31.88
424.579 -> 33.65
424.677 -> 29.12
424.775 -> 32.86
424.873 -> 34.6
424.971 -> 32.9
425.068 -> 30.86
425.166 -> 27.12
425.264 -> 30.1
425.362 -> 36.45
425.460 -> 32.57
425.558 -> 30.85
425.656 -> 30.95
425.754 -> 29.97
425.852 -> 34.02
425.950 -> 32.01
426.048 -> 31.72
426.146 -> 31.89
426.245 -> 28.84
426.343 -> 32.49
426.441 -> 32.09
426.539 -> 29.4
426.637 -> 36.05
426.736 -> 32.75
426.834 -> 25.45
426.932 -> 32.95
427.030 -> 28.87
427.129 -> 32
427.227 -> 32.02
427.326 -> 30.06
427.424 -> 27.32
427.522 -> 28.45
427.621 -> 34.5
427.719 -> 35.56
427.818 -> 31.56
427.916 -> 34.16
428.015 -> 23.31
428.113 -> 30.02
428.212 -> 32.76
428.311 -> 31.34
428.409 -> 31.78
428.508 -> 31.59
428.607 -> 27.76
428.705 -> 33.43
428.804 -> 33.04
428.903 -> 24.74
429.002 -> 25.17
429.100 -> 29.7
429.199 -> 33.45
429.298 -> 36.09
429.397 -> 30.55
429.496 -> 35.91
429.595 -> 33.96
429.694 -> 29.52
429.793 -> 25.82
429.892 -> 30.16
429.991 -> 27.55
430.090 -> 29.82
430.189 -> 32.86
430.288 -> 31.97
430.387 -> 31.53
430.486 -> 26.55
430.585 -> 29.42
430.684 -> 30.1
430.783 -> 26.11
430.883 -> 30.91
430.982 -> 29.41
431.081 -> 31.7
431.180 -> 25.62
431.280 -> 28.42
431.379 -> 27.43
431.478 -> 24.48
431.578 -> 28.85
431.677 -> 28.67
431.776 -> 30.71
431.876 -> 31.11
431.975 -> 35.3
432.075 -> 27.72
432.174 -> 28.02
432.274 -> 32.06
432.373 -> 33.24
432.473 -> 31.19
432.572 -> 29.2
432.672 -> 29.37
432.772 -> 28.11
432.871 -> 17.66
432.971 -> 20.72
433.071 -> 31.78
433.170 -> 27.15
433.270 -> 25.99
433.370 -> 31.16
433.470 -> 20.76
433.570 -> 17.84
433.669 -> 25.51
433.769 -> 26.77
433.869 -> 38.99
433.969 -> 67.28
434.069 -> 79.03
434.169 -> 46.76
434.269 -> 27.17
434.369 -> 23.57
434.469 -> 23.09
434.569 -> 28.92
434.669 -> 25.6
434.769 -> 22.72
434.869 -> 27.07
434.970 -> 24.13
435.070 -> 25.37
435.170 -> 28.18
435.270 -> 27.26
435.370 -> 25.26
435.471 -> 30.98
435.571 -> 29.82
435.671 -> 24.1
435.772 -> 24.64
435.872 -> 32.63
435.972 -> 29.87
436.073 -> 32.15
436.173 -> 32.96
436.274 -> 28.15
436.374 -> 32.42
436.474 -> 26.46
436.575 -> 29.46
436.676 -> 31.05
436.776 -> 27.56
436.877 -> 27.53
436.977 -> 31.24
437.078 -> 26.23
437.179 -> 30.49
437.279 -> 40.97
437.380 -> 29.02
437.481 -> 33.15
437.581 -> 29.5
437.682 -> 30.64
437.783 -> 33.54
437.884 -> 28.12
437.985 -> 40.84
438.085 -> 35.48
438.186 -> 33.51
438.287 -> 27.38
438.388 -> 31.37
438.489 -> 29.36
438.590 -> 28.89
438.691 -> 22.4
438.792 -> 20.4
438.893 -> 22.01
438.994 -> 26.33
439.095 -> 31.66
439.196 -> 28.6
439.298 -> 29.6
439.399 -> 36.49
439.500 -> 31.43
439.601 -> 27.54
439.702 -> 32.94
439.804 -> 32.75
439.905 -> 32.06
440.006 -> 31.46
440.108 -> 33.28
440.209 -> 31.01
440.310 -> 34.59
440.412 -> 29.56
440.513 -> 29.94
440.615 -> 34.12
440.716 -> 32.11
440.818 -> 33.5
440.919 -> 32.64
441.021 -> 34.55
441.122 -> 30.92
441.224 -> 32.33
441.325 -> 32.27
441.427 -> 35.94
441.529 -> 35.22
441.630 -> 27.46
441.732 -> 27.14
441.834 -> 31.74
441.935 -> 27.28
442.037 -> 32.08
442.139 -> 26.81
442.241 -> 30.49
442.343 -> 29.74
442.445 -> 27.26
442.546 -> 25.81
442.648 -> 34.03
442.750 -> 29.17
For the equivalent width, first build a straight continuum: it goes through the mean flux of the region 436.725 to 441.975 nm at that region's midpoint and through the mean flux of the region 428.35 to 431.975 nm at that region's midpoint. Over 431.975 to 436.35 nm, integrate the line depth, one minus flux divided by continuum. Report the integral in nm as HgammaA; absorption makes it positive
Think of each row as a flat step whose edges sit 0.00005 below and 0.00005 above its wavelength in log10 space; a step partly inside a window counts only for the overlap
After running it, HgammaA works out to 0.04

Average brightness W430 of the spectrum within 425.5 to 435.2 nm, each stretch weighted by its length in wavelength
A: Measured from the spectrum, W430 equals 30.5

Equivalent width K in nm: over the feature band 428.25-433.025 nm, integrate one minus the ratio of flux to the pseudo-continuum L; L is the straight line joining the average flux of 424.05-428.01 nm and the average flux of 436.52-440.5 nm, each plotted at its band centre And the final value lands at 0.25 nm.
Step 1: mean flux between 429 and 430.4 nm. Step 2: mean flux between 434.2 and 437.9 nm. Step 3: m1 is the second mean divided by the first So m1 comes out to 0.92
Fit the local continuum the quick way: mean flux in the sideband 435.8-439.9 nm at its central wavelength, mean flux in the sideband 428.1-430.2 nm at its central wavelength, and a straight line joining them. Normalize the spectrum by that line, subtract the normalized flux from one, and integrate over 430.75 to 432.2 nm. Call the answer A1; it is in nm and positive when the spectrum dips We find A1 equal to 0.08 nm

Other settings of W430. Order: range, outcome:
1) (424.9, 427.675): 31.3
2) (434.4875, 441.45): 30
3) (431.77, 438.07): 30.4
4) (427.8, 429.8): 30.8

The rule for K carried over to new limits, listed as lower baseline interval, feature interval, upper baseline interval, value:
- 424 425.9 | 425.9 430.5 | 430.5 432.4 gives -0.03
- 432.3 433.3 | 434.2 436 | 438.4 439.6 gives 0.06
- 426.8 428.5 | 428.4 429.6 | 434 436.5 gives -0.02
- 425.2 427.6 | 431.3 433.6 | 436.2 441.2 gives 0.23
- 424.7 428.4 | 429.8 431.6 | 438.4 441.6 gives 0.13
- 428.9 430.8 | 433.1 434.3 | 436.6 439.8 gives -0.24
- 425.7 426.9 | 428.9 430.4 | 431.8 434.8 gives 0.03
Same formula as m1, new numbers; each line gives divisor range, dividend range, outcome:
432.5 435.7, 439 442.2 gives 1.05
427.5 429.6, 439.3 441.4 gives 1.03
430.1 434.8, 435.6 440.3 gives 0.99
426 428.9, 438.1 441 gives 0.98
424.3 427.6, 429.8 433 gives 0.92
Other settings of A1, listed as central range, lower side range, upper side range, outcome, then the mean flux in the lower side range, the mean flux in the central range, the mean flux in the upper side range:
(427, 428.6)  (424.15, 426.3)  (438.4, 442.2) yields 0.032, 31.7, 30.9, 30.5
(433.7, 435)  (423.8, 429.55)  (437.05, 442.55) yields -0.182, 31.5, 35.5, 30.8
